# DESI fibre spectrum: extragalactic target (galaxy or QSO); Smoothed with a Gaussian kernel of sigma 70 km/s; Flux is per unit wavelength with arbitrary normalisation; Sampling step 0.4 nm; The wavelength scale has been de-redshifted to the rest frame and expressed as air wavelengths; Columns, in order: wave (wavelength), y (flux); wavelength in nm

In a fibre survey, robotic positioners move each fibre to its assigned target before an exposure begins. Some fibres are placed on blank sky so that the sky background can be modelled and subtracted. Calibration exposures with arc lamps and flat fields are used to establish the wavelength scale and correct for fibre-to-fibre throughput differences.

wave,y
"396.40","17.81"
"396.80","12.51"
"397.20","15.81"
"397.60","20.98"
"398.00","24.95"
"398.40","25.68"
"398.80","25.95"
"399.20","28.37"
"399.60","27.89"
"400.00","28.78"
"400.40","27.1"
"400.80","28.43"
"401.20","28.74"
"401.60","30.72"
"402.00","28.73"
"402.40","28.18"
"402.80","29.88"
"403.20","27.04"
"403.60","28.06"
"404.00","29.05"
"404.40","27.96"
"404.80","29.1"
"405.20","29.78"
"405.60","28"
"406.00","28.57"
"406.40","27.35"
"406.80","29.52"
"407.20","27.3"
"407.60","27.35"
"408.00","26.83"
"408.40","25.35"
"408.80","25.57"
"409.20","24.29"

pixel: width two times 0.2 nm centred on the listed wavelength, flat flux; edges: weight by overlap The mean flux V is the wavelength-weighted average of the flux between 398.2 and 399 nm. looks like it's 25.8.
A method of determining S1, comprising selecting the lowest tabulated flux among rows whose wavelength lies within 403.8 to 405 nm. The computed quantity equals 27.96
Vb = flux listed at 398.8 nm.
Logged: 25.95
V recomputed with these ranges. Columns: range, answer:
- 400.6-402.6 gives 29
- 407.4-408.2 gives 27.1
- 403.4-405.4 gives 28.8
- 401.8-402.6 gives 28.5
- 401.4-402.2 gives 29.7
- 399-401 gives 28.1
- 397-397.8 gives 18.4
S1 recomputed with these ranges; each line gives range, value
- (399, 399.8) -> 27.89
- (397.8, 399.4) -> 24.95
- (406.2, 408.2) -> 26.83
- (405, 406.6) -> 27.35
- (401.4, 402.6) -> 28.18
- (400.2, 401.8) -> 27.1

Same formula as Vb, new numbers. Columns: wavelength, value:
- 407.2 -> 27.3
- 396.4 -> 17.81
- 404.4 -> 27.96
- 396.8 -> 12.51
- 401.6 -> 30.72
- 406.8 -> 29.52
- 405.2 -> 29.78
